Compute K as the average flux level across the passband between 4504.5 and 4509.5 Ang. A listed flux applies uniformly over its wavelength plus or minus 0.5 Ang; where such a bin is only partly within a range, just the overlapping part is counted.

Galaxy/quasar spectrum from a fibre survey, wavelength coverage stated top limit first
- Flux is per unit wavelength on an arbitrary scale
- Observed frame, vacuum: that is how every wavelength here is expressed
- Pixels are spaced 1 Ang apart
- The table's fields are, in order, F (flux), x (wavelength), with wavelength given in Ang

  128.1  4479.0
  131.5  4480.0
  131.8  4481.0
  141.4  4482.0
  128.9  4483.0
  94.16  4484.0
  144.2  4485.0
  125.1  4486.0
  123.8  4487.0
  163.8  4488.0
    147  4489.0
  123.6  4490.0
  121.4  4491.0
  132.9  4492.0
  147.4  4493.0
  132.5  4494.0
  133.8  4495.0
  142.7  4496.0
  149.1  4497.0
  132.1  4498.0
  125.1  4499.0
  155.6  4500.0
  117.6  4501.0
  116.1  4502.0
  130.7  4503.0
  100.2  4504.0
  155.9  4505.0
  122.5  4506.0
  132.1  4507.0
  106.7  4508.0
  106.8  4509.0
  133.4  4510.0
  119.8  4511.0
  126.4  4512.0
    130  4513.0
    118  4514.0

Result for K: 125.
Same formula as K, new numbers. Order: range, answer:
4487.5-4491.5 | 139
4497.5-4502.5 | 129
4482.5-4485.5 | 122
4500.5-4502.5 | 117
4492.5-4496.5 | 139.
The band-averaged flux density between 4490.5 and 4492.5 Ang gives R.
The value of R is 127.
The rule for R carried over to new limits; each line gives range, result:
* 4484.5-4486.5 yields 135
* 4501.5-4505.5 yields 126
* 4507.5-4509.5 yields 107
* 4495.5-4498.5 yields 141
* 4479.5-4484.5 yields 126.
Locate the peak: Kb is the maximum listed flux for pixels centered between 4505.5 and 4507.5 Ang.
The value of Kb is 132.1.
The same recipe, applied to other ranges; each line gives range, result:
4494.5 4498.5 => 149.1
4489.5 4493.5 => 147.4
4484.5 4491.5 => 163.8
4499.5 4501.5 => 155.6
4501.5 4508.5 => 155.9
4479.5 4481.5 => 131.8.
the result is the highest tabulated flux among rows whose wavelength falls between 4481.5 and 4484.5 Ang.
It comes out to 141.4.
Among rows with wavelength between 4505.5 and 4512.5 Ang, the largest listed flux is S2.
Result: 133.4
